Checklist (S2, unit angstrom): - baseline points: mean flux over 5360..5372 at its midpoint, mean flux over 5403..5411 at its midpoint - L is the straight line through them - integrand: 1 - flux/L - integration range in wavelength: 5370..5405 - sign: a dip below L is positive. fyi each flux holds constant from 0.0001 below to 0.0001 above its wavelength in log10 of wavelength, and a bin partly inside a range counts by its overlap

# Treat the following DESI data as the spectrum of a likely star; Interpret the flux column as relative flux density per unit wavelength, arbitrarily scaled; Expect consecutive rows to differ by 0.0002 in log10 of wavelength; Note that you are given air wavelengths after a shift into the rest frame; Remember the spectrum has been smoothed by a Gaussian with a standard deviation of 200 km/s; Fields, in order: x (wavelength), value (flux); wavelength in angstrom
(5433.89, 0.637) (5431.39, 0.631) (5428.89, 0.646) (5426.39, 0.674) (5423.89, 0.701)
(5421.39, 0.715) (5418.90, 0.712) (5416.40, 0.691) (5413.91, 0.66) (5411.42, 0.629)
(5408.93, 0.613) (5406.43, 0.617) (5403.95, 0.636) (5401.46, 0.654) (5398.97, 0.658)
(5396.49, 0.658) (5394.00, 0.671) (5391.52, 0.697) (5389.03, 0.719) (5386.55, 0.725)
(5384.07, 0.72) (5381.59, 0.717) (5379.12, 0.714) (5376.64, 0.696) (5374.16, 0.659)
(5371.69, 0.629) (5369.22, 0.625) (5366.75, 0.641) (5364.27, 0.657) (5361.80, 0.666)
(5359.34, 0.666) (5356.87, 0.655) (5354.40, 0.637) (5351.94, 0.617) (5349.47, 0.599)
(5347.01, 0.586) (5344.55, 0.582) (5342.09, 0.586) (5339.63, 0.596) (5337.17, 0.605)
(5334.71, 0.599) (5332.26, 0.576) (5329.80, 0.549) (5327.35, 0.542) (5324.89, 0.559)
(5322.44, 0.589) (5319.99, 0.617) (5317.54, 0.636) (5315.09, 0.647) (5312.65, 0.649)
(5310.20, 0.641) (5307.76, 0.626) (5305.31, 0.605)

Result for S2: -2.7 angstrom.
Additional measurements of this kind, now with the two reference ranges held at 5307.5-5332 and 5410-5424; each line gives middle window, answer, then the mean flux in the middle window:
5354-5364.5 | -0.4 angstrom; 0.658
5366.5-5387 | -1.0 angstrom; 0.681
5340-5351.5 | 0.6 angstrom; 0.591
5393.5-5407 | 0.4 angstrom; 0.65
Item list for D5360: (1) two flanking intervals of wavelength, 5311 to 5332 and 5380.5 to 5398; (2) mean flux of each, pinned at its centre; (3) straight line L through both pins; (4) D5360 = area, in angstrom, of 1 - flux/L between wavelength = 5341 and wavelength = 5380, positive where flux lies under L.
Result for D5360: 1.1 angstrom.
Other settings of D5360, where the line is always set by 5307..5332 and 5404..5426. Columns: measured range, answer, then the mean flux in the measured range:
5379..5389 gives -1.1 angstrom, 0.72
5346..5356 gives 0.2 angstrom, 0.612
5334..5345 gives 0.4 angstrom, 0.594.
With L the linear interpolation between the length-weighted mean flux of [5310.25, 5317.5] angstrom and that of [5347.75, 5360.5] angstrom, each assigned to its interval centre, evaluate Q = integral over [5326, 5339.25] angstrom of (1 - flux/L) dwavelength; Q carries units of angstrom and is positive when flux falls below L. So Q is 1.3 angstrom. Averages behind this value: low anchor 0.645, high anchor 0.633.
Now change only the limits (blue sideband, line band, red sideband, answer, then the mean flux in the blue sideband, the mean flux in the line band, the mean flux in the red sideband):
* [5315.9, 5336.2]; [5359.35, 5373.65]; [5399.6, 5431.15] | -0.6 angstrom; 0.585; 0.647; 0.661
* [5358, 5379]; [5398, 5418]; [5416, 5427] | 1.3 angstrom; 0.658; 0.646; 0.7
